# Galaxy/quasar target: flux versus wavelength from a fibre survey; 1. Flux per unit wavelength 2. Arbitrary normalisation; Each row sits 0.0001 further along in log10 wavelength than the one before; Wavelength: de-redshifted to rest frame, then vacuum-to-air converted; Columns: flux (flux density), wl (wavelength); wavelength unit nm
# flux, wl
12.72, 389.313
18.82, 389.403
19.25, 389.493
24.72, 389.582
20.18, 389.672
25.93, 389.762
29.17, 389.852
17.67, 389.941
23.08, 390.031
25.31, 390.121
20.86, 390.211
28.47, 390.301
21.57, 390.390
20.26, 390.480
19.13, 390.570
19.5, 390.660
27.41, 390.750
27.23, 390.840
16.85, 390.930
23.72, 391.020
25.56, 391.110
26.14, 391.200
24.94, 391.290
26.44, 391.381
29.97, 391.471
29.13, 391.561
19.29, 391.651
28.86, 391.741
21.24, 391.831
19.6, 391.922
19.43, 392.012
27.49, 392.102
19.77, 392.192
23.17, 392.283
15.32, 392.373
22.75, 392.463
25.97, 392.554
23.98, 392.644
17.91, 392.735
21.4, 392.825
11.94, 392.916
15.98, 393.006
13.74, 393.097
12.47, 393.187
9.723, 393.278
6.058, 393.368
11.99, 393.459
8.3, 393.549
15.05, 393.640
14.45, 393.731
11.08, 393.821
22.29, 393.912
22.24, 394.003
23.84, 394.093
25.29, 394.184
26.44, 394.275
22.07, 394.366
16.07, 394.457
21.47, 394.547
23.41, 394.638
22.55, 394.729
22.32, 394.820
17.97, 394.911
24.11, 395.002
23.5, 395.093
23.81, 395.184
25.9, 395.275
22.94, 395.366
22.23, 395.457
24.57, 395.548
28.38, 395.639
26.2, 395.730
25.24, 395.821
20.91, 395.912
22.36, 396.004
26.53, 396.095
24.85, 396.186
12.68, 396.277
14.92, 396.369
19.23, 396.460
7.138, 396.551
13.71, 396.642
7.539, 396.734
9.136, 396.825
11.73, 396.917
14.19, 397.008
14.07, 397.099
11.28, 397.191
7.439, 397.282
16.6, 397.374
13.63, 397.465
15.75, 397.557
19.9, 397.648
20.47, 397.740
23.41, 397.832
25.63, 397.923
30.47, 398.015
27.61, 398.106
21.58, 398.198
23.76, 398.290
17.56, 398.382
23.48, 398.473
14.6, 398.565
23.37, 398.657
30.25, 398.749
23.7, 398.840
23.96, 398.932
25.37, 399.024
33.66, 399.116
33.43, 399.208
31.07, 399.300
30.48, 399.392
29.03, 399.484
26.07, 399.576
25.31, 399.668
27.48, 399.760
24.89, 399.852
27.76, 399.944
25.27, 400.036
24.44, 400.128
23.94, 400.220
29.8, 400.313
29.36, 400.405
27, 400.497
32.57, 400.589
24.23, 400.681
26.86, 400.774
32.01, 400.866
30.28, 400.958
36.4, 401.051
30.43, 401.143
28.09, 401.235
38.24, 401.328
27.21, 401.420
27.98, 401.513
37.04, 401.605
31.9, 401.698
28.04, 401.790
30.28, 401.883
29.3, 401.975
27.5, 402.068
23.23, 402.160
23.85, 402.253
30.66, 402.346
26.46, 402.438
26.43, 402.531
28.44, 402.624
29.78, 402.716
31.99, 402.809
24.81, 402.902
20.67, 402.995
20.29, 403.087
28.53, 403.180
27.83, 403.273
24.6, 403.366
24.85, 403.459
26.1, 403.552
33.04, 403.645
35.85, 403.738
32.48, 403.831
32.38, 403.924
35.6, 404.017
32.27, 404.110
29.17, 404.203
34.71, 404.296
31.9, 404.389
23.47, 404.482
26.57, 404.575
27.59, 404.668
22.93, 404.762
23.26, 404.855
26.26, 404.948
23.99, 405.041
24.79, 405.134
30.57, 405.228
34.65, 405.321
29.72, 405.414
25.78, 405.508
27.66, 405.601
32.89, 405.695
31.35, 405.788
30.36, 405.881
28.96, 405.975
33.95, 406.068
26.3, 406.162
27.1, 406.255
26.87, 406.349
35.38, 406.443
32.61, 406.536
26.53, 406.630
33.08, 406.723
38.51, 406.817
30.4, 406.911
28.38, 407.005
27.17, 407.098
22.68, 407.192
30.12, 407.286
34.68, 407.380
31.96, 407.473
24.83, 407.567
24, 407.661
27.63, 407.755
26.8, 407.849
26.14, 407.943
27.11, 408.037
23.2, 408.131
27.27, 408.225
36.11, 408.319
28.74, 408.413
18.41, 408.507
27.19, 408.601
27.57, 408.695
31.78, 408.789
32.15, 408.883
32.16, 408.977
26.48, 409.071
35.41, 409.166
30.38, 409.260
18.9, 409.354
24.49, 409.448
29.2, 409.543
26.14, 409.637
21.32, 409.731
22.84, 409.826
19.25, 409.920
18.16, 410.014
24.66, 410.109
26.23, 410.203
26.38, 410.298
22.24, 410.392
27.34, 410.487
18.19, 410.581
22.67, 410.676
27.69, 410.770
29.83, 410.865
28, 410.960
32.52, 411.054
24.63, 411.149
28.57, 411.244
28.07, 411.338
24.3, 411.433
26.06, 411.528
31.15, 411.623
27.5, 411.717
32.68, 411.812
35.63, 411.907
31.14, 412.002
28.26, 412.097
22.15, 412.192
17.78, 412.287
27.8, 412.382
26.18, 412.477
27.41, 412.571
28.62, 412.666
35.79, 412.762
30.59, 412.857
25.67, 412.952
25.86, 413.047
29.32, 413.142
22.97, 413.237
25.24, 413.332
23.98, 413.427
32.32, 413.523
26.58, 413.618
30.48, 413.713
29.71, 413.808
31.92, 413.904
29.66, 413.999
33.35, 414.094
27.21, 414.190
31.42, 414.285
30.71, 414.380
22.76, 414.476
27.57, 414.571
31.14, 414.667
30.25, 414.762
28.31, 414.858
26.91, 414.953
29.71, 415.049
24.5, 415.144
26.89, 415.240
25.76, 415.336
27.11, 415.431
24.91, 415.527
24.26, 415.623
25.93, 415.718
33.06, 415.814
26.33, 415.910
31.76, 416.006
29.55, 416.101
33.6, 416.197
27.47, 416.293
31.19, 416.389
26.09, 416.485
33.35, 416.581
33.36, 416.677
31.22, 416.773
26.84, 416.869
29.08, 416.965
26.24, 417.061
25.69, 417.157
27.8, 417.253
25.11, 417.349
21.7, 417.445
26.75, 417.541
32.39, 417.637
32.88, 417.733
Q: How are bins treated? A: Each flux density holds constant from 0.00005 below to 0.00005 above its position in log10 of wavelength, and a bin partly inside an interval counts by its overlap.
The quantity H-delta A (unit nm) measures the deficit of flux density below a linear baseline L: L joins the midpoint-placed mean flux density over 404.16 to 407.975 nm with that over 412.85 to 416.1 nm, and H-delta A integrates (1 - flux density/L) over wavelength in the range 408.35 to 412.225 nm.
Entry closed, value 0.22 nm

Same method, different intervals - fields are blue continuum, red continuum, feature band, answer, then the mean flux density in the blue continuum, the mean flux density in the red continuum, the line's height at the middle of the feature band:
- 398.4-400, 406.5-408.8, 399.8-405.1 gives -0.225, 26.5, 28.4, 27.3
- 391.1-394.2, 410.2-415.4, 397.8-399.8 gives -0.346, 19.7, 27.8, 22.1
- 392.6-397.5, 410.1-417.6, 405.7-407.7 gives -0.476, 18.1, 27.9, 24.1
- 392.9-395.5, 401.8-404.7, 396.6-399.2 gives 0.366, 18.7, 28.4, 22.7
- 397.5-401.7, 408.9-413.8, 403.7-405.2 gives -0.112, 26.9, 26.9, 26.9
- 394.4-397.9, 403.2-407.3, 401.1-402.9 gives -0.255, 18.9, 29.3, 25.6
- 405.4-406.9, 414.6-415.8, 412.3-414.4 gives -0.047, 30.4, 27.3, 27.9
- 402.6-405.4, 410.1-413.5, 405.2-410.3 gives -0.074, 28.3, 27.1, 27.7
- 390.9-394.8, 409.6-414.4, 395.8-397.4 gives 0.455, 20.1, 27.1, 21.5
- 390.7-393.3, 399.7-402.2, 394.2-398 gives 0.829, 21.7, 28.9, 25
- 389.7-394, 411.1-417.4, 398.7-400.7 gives -0.383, 20.6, 28.2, 23.3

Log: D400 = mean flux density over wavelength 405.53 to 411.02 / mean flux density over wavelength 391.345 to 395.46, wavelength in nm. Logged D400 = 1.4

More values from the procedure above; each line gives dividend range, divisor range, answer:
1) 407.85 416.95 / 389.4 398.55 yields 1.36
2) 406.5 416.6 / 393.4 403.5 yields 1.18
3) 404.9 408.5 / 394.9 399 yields 1.45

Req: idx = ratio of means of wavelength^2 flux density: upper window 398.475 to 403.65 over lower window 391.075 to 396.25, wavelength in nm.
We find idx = 1.36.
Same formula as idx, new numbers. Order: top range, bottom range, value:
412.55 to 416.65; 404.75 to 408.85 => 1.04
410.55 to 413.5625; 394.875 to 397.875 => 1.60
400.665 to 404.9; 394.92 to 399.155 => 1.46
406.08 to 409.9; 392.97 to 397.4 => 1.66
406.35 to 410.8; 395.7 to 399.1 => 1.49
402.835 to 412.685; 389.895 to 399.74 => 1.41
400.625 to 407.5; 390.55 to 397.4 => 1.56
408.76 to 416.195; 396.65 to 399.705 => 1.38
